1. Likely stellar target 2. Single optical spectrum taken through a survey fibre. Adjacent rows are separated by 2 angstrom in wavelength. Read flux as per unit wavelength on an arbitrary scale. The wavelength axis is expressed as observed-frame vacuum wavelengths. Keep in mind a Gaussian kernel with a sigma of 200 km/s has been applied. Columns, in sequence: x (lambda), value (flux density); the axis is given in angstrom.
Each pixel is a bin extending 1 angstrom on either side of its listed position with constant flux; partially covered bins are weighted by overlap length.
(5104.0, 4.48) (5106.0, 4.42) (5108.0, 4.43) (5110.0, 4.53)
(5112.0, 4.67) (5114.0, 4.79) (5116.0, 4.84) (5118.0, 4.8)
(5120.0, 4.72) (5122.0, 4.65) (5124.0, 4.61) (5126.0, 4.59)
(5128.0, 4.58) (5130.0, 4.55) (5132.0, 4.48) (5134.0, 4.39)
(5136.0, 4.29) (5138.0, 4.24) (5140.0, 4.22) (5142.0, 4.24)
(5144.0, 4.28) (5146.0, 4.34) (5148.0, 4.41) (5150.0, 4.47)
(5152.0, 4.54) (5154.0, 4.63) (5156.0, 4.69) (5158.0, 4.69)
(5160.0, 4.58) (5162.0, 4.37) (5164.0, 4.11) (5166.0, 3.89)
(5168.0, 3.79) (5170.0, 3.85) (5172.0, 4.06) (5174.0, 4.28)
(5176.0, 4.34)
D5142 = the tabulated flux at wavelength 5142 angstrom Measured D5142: 4.24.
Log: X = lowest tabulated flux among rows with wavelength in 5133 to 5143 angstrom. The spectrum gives 4.22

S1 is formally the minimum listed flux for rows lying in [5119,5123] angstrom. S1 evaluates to 4.65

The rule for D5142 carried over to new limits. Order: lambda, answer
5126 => 4.59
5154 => 4.63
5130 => 4.55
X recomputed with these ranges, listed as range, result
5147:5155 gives 4.41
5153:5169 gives 3.79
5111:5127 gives 4.59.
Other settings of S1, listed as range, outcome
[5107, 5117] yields 4.43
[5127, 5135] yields 4.39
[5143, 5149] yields 4.28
